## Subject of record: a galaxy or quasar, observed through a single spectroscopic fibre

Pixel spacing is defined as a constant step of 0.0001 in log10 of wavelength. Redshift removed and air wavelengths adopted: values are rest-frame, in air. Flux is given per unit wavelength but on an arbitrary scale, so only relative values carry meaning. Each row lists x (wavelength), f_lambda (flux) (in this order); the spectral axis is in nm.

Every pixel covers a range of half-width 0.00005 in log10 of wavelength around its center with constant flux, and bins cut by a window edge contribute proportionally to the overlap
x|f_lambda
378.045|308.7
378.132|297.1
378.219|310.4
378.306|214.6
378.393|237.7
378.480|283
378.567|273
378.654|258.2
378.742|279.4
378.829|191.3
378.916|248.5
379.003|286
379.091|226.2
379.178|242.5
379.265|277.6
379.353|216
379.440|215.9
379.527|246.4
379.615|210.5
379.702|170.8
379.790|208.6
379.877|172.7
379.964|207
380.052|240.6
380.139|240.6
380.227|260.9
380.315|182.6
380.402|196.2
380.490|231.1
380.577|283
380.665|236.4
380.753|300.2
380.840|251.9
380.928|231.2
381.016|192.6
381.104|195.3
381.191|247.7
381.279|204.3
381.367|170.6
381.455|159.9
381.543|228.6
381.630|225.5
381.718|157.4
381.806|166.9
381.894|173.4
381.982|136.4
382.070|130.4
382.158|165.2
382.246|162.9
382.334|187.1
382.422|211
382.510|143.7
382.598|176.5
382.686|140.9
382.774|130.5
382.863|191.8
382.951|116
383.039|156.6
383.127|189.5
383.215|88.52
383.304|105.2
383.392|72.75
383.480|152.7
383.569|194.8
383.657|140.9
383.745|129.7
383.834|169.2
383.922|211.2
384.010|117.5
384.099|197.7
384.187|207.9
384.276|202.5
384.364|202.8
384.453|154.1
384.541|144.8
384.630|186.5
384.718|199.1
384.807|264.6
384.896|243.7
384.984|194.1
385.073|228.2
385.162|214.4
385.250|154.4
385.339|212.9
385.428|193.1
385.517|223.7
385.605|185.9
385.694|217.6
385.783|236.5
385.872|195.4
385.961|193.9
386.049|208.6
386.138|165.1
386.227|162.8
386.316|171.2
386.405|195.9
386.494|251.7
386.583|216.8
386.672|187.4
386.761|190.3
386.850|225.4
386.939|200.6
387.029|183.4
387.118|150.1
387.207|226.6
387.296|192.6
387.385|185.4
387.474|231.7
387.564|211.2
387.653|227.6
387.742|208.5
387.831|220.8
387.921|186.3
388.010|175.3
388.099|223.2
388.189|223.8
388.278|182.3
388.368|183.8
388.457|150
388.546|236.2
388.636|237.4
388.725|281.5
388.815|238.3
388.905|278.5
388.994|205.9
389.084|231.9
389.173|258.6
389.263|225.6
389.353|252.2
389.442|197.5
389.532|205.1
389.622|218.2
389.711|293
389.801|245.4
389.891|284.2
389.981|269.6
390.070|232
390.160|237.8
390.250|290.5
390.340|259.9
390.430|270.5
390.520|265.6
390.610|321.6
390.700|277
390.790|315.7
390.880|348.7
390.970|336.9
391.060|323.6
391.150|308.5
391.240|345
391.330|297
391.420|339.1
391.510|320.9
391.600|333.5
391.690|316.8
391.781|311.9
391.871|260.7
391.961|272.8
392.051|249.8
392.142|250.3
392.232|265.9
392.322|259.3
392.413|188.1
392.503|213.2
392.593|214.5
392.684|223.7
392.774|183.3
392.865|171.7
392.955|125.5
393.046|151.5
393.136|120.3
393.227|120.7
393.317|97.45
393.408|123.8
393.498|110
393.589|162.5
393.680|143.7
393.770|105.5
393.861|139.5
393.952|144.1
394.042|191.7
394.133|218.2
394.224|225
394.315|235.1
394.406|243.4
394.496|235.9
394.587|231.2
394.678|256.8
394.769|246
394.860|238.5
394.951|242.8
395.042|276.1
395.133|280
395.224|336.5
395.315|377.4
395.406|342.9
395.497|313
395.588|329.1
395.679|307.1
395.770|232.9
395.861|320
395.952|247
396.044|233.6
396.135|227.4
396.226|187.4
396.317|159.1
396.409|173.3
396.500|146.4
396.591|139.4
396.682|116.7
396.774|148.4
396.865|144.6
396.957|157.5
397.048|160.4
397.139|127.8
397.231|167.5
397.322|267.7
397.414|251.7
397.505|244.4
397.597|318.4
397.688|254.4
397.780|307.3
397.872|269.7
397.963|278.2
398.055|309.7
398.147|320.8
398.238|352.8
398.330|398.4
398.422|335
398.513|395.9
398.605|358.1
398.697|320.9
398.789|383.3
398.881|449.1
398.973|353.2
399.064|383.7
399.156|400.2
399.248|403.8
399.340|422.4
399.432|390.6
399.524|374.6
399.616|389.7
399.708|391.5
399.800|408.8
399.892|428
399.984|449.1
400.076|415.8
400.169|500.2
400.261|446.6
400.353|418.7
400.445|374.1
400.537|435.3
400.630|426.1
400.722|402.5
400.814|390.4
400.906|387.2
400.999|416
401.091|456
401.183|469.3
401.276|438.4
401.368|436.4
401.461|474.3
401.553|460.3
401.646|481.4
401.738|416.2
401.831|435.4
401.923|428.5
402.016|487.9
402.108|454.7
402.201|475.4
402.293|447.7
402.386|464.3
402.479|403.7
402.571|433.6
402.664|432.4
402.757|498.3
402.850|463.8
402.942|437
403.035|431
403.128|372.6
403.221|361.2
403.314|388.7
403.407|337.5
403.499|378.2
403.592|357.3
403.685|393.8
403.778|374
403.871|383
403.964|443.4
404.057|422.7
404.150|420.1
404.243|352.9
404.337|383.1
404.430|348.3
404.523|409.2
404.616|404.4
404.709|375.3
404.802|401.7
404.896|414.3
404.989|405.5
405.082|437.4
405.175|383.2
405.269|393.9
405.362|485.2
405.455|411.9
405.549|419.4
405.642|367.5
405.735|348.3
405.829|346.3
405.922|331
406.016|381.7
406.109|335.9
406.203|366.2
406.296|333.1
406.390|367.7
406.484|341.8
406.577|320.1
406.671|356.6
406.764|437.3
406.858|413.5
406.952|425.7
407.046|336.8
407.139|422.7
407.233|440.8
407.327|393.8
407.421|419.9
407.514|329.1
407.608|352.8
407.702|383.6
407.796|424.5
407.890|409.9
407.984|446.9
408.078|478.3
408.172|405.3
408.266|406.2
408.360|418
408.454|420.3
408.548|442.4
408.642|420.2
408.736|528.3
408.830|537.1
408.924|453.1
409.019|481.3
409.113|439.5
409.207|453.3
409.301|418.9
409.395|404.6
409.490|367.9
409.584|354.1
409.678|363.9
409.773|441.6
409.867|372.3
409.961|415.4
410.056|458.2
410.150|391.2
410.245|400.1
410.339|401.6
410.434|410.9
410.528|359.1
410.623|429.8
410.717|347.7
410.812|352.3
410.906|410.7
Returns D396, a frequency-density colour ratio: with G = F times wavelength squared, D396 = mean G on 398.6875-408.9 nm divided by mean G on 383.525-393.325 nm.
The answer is 1.98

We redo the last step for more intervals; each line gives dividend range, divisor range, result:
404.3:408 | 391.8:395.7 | 1.88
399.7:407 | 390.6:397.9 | 1.84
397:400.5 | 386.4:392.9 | 1.49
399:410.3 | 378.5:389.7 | 2.26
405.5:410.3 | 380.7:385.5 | 2.53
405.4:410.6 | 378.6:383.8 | 2.36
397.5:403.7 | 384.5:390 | 2.02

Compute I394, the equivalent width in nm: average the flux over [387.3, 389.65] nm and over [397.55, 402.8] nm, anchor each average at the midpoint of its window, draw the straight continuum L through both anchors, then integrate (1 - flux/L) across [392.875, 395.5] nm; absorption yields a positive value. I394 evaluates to 0.90 nm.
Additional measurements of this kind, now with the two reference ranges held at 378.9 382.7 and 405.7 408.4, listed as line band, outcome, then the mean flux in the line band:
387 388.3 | 0.27 nm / 203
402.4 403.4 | -0.18 nm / 420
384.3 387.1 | 0.48 nm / 200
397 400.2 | -0.12 nm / 342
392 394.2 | 0.88 nm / 175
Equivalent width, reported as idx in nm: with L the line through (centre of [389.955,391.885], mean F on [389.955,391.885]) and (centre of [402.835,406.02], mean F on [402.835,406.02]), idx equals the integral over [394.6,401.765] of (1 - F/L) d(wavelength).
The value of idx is 0.53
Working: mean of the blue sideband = 300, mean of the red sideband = 393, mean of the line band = 327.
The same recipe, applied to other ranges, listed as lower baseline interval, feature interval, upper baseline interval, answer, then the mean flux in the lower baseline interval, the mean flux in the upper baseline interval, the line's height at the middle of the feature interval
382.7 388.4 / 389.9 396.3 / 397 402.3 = 0.92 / 187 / 380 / 290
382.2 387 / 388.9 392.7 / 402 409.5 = -0.35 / 182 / 407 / 248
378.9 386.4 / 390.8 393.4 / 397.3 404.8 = 0.42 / 194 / 396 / 298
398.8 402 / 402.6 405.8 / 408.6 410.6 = 0.16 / 422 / 423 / 422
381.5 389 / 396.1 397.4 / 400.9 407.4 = 0.62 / 189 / 407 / 321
